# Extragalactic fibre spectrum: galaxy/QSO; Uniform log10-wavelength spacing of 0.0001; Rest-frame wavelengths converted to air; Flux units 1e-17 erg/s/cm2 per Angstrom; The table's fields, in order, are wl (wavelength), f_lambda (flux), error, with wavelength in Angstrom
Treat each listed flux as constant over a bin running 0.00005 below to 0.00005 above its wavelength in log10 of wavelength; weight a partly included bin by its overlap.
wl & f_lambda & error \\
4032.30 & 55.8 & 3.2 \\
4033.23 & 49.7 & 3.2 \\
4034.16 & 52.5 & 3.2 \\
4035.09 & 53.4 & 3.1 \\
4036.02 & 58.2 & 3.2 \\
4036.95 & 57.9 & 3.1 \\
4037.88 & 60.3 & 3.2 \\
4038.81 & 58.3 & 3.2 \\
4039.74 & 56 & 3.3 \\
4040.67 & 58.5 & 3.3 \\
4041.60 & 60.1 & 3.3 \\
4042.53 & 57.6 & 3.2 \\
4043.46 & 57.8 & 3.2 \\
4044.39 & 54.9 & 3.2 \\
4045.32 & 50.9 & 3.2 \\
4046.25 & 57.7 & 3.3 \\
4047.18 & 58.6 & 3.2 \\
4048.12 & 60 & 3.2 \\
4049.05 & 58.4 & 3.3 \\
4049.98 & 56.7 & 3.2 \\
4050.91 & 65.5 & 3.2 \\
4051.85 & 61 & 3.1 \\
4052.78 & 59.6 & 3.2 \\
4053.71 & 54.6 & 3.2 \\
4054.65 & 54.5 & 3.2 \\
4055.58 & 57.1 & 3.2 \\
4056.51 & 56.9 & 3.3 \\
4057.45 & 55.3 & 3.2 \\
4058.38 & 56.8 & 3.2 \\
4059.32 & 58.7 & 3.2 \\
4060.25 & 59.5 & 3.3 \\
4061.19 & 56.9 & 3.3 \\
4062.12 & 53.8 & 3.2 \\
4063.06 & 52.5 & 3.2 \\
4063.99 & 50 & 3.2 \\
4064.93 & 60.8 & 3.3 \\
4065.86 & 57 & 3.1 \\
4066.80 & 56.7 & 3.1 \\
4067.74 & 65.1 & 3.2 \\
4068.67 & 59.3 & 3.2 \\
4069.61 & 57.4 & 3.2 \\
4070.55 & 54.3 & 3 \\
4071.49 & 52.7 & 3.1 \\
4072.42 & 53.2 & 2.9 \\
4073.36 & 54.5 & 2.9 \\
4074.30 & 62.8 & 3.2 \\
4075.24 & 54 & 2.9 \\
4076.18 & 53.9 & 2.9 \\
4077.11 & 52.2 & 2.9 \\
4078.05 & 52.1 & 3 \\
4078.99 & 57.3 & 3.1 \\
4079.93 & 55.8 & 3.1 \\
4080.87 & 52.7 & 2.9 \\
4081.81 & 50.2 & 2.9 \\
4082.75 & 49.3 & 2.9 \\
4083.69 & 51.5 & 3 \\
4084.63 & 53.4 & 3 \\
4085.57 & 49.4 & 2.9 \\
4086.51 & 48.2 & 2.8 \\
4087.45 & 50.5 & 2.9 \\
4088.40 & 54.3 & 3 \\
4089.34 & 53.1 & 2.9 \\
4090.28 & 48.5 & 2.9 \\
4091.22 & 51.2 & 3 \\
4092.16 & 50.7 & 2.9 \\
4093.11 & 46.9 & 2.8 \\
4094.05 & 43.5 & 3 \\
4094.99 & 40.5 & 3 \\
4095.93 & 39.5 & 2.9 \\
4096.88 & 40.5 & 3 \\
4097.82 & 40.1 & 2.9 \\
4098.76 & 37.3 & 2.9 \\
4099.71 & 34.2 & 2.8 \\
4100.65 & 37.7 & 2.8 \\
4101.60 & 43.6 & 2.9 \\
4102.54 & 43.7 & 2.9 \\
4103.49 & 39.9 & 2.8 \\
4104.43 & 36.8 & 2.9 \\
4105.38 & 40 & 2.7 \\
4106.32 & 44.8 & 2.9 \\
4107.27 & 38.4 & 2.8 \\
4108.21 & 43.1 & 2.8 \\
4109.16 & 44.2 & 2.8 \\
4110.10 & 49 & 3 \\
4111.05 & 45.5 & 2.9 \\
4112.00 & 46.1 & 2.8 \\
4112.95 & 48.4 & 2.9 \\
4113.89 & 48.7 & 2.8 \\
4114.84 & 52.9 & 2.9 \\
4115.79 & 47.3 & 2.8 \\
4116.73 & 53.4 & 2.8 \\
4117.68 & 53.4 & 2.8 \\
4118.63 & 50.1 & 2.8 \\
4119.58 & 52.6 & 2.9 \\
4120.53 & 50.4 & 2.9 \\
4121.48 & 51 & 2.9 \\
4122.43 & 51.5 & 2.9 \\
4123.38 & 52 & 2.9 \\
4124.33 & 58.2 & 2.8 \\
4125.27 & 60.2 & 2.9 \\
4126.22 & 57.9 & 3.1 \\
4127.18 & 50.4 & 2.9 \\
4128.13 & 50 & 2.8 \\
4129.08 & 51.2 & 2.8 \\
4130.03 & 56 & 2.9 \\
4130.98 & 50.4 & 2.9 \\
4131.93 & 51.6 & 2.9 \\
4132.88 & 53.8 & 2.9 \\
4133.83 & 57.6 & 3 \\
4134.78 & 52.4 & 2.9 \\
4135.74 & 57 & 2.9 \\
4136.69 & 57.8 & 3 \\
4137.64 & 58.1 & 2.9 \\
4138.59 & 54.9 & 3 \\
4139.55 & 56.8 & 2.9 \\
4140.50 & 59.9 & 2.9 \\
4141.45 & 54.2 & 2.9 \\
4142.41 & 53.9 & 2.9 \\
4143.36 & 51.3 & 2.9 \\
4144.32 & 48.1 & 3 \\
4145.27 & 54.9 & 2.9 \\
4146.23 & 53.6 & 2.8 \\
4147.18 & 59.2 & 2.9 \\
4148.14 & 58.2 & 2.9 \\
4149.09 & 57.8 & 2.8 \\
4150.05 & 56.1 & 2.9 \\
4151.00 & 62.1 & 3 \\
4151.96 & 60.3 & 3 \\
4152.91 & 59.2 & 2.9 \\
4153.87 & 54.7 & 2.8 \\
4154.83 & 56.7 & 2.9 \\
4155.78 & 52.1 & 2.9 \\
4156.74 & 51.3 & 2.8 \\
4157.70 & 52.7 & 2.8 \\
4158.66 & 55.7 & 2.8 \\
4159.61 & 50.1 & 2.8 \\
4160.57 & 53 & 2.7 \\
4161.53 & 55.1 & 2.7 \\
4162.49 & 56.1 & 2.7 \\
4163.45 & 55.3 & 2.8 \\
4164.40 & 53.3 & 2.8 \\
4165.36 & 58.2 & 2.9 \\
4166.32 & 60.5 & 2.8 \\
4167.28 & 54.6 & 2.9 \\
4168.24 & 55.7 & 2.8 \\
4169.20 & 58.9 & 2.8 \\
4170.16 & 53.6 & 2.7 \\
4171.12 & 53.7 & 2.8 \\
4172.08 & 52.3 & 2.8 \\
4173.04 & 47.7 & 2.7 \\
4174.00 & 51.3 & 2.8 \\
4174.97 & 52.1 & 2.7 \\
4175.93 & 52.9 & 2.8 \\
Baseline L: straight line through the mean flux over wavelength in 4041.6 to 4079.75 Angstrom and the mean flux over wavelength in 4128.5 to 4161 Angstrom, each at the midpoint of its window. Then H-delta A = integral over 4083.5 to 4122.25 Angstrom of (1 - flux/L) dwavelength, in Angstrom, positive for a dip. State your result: 6.7 Angstrom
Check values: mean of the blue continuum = 56.8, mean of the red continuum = 55.1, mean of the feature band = 46.2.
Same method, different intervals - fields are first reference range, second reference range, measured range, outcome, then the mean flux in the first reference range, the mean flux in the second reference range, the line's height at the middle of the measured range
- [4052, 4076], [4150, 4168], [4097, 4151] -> 5.40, 56.6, 55.6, 56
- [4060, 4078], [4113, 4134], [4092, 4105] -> 3.20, 56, 52.6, 54.2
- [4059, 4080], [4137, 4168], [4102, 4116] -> 2.84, 56.1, 55.6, 55.9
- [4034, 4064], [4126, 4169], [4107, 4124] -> 2.07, 57.1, 55.1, 55.8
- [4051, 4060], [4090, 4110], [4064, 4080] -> -1.35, 57.6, 42.2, 51.9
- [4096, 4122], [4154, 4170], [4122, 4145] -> -2.28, 44.9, 54.9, 49.5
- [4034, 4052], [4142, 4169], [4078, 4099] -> 3.04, 57.7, 55.4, 56.8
